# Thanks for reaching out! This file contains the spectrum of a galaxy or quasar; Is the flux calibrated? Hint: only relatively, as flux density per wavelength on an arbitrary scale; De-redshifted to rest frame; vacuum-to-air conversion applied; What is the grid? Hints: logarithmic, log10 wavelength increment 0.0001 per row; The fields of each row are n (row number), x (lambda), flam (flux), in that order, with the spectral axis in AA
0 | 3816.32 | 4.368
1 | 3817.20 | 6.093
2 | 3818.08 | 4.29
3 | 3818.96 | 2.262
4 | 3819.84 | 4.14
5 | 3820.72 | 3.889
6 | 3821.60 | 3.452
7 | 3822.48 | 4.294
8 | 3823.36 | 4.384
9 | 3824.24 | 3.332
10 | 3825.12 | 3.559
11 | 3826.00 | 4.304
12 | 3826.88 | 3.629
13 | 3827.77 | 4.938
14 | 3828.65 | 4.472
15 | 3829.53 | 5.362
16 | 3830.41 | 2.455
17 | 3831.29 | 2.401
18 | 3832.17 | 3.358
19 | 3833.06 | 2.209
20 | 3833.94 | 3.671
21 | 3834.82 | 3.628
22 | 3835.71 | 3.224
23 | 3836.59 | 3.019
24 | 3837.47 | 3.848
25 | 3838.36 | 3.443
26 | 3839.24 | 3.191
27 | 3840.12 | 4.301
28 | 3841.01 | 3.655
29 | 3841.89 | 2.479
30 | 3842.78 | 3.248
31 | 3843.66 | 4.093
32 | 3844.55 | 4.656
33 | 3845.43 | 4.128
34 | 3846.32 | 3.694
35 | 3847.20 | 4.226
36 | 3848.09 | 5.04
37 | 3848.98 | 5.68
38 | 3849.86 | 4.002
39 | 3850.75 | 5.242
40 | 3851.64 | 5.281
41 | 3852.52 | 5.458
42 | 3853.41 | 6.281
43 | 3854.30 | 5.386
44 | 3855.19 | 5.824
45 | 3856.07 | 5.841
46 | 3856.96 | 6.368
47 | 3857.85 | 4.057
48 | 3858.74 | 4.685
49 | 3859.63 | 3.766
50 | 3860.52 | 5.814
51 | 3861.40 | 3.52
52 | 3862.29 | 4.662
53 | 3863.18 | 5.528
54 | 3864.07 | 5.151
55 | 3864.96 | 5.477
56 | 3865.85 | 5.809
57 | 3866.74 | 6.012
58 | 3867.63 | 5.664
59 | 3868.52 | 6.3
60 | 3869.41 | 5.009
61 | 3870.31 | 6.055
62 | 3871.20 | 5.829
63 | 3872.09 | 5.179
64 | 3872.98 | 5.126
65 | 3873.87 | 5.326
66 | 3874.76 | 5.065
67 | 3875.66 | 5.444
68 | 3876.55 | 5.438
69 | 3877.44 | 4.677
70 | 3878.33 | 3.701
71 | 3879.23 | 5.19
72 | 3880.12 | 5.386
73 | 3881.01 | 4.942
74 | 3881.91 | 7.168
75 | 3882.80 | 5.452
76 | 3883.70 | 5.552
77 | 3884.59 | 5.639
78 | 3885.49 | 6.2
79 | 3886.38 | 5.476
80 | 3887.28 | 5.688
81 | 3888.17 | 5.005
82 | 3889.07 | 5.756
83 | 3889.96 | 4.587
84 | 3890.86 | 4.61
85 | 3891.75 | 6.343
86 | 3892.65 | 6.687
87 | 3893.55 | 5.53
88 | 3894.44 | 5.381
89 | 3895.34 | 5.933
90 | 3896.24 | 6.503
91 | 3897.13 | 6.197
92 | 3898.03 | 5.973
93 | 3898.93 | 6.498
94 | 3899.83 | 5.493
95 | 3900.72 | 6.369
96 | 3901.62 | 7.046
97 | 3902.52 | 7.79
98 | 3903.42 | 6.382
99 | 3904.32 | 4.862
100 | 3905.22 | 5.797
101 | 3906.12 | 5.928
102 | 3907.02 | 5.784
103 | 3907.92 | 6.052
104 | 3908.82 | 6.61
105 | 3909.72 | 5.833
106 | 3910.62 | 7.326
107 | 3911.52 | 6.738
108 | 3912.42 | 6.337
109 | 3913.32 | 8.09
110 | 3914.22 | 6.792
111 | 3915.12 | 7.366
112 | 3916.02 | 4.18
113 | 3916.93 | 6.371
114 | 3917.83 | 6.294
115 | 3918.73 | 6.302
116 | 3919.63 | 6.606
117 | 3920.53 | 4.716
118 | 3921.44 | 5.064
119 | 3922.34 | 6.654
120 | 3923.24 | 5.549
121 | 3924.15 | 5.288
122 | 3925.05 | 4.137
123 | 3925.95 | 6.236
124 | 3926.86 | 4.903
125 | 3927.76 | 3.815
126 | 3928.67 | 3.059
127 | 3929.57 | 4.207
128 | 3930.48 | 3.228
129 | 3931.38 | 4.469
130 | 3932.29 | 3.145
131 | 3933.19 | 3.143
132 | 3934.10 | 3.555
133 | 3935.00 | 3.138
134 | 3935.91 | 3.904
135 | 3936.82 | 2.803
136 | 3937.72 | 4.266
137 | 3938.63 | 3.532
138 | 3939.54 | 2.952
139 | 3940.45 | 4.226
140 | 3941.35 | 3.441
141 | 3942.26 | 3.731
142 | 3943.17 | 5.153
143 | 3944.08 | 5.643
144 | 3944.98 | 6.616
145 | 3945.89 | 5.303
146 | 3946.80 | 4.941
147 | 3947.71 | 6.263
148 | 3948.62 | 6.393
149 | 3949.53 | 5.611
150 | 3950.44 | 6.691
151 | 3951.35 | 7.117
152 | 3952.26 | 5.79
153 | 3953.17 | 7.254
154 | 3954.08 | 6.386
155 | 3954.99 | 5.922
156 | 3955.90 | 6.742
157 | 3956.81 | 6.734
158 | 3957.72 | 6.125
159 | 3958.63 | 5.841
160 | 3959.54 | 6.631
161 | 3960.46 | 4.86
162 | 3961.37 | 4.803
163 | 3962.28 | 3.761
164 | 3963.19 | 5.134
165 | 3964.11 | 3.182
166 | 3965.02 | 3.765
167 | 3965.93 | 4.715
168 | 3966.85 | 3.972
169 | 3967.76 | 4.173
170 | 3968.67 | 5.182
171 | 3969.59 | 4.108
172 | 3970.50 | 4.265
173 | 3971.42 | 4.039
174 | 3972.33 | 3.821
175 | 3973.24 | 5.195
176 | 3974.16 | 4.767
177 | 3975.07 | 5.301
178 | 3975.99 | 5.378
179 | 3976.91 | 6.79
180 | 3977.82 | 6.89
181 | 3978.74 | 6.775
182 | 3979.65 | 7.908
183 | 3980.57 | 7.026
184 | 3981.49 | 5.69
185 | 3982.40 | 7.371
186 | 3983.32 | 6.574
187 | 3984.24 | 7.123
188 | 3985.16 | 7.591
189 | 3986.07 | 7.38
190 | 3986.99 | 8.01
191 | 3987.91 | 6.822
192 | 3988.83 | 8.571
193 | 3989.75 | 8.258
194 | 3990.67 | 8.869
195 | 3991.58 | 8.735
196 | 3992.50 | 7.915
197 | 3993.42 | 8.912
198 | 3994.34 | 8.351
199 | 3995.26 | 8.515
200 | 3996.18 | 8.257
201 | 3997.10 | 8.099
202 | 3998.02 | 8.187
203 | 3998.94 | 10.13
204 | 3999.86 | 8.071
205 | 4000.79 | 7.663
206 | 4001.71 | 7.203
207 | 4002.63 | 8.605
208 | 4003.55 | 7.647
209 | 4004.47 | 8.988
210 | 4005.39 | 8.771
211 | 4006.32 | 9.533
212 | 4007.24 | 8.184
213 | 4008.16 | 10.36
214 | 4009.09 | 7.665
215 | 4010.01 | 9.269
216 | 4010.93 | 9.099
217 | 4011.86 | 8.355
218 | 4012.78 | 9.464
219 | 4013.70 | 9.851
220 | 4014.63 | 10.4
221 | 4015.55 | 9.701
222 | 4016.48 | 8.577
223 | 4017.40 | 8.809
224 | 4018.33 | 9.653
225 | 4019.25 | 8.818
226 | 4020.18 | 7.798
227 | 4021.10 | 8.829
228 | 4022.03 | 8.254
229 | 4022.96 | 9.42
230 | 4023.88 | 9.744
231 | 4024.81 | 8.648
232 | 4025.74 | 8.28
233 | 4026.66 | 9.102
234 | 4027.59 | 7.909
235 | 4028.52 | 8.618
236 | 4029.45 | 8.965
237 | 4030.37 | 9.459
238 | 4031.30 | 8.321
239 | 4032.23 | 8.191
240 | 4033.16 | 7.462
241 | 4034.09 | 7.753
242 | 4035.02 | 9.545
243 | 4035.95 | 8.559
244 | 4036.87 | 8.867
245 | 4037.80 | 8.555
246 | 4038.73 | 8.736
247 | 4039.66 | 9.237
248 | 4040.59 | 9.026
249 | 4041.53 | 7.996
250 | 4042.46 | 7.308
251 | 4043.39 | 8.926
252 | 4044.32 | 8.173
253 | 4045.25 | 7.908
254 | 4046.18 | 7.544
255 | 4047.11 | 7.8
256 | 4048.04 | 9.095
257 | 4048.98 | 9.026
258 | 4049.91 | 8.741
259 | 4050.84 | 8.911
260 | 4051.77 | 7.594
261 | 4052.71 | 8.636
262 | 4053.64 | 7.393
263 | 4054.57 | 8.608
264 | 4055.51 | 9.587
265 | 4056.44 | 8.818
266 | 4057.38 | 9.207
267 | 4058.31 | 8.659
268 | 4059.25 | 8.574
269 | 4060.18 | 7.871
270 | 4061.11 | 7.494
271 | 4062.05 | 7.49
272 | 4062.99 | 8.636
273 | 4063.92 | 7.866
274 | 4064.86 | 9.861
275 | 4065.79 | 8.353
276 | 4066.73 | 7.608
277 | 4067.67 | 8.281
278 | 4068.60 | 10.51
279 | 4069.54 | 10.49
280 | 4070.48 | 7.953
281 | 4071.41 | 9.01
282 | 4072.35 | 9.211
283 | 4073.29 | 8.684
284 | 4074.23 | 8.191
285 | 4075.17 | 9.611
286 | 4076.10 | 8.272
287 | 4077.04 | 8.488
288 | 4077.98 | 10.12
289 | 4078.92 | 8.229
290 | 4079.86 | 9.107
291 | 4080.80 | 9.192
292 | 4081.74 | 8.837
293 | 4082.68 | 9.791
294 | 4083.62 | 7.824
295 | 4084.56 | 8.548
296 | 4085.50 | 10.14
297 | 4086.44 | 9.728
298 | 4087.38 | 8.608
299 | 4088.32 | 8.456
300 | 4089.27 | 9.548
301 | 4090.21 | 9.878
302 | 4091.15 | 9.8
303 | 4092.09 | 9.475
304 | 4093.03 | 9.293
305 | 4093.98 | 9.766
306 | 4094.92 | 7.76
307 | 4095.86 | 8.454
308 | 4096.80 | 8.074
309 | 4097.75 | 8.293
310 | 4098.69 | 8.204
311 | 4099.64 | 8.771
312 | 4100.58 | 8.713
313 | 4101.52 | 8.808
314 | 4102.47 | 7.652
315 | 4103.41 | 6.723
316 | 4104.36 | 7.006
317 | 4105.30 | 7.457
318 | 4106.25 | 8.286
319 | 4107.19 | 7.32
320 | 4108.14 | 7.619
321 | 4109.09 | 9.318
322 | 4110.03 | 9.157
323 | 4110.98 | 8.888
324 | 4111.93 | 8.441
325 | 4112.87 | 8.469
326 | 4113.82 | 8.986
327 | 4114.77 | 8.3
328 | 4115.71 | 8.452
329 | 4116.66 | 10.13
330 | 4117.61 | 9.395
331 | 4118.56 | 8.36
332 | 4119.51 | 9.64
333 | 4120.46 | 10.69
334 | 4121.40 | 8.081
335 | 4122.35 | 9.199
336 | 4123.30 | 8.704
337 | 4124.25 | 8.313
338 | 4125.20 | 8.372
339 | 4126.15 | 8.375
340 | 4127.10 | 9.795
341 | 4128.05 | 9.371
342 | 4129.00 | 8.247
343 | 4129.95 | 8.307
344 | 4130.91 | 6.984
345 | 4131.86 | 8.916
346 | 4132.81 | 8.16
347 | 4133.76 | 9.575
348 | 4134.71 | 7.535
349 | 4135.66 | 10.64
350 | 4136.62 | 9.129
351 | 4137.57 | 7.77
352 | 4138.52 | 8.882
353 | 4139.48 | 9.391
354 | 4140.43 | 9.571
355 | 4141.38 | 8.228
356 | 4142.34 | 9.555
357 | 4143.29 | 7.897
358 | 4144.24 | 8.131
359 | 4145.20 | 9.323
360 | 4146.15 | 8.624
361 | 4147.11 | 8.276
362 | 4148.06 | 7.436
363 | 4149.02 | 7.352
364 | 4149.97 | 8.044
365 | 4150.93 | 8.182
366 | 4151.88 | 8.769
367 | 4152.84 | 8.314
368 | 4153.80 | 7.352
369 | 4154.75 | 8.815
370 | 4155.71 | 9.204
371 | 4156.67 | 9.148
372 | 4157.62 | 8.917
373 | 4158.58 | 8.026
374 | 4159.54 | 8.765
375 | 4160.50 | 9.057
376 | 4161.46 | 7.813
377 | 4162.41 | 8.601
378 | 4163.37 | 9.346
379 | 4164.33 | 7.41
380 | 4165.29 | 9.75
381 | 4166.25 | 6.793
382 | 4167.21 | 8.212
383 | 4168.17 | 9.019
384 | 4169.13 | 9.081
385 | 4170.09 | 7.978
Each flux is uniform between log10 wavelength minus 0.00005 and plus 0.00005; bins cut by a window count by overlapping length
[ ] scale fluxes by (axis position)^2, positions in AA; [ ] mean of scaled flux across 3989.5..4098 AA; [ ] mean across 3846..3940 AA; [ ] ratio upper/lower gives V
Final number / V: 1.76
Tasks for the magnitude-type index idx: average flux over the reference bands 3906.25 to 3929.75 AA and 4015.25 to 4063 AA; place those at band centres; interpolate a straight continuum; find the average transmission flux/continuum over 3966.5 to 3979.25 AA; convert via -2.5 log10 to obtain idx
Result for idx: 0.36 mag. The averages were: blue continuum 5.8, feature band 5.07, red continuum 8.55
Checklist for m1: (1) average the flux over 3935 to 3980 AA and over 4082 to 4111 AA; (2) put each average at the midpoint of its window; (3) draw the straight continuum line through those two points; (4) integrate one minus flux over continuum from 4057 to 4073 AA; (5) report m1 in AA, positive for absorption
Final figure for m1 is -1.65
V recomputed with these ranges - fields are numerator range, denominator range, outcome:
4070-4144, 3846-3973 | 1.82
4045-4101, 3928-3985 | 1.81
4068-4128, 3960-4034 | 1.23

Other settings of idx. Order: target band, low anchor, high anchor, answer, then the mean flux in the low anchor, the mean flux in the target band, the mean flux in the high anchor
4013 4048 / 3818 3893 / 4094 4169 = -0.215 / 4.69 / 8.68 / 8.54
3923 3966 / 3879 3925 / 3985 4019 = 0.411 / 5.98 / 4.88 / 8.62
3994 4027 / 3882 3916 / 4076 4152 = -0.181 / 6.09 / 8.79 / 8.69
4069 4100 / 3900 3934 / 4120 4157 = -0.139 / 5.61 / 8.97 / 8.63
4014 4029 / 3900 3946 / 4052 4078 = -0.173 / 5.23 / 8.92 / 8.66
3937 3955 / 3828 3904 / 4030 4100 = 0.223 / 5.03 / 5.31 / 8.69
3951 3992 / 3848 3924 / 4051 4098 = 0.181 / 5.69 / 6.03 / 8.8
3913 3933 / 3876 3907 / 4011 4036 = 0.224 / 5.74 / 5.25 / 8.84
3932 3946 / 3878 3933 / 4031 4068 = 0.492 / 5.67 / 4.02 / 8.4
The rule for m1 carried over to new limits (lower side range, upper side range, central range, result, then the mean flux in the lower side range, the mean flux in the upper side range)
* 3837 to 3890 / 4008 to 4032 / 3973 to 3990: 2.51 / 5.02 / 8.95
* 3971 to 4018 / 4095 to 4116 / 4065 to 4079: -1.36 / 7.85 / 8.24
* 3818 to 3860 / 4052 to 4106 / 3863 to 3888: -3.42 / 4.13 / 8.69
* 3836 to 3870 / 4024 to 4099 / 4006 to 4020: -2.49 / 4.73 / 8.69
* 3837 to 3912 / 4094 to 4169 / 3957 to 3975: 4.95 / 5.34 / 8.54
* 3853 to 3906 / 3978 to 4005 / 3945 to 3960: 1.79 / 5.57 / 7.9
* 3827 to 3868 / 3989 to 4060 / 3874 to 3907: -1.52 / 4.43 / 8.64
